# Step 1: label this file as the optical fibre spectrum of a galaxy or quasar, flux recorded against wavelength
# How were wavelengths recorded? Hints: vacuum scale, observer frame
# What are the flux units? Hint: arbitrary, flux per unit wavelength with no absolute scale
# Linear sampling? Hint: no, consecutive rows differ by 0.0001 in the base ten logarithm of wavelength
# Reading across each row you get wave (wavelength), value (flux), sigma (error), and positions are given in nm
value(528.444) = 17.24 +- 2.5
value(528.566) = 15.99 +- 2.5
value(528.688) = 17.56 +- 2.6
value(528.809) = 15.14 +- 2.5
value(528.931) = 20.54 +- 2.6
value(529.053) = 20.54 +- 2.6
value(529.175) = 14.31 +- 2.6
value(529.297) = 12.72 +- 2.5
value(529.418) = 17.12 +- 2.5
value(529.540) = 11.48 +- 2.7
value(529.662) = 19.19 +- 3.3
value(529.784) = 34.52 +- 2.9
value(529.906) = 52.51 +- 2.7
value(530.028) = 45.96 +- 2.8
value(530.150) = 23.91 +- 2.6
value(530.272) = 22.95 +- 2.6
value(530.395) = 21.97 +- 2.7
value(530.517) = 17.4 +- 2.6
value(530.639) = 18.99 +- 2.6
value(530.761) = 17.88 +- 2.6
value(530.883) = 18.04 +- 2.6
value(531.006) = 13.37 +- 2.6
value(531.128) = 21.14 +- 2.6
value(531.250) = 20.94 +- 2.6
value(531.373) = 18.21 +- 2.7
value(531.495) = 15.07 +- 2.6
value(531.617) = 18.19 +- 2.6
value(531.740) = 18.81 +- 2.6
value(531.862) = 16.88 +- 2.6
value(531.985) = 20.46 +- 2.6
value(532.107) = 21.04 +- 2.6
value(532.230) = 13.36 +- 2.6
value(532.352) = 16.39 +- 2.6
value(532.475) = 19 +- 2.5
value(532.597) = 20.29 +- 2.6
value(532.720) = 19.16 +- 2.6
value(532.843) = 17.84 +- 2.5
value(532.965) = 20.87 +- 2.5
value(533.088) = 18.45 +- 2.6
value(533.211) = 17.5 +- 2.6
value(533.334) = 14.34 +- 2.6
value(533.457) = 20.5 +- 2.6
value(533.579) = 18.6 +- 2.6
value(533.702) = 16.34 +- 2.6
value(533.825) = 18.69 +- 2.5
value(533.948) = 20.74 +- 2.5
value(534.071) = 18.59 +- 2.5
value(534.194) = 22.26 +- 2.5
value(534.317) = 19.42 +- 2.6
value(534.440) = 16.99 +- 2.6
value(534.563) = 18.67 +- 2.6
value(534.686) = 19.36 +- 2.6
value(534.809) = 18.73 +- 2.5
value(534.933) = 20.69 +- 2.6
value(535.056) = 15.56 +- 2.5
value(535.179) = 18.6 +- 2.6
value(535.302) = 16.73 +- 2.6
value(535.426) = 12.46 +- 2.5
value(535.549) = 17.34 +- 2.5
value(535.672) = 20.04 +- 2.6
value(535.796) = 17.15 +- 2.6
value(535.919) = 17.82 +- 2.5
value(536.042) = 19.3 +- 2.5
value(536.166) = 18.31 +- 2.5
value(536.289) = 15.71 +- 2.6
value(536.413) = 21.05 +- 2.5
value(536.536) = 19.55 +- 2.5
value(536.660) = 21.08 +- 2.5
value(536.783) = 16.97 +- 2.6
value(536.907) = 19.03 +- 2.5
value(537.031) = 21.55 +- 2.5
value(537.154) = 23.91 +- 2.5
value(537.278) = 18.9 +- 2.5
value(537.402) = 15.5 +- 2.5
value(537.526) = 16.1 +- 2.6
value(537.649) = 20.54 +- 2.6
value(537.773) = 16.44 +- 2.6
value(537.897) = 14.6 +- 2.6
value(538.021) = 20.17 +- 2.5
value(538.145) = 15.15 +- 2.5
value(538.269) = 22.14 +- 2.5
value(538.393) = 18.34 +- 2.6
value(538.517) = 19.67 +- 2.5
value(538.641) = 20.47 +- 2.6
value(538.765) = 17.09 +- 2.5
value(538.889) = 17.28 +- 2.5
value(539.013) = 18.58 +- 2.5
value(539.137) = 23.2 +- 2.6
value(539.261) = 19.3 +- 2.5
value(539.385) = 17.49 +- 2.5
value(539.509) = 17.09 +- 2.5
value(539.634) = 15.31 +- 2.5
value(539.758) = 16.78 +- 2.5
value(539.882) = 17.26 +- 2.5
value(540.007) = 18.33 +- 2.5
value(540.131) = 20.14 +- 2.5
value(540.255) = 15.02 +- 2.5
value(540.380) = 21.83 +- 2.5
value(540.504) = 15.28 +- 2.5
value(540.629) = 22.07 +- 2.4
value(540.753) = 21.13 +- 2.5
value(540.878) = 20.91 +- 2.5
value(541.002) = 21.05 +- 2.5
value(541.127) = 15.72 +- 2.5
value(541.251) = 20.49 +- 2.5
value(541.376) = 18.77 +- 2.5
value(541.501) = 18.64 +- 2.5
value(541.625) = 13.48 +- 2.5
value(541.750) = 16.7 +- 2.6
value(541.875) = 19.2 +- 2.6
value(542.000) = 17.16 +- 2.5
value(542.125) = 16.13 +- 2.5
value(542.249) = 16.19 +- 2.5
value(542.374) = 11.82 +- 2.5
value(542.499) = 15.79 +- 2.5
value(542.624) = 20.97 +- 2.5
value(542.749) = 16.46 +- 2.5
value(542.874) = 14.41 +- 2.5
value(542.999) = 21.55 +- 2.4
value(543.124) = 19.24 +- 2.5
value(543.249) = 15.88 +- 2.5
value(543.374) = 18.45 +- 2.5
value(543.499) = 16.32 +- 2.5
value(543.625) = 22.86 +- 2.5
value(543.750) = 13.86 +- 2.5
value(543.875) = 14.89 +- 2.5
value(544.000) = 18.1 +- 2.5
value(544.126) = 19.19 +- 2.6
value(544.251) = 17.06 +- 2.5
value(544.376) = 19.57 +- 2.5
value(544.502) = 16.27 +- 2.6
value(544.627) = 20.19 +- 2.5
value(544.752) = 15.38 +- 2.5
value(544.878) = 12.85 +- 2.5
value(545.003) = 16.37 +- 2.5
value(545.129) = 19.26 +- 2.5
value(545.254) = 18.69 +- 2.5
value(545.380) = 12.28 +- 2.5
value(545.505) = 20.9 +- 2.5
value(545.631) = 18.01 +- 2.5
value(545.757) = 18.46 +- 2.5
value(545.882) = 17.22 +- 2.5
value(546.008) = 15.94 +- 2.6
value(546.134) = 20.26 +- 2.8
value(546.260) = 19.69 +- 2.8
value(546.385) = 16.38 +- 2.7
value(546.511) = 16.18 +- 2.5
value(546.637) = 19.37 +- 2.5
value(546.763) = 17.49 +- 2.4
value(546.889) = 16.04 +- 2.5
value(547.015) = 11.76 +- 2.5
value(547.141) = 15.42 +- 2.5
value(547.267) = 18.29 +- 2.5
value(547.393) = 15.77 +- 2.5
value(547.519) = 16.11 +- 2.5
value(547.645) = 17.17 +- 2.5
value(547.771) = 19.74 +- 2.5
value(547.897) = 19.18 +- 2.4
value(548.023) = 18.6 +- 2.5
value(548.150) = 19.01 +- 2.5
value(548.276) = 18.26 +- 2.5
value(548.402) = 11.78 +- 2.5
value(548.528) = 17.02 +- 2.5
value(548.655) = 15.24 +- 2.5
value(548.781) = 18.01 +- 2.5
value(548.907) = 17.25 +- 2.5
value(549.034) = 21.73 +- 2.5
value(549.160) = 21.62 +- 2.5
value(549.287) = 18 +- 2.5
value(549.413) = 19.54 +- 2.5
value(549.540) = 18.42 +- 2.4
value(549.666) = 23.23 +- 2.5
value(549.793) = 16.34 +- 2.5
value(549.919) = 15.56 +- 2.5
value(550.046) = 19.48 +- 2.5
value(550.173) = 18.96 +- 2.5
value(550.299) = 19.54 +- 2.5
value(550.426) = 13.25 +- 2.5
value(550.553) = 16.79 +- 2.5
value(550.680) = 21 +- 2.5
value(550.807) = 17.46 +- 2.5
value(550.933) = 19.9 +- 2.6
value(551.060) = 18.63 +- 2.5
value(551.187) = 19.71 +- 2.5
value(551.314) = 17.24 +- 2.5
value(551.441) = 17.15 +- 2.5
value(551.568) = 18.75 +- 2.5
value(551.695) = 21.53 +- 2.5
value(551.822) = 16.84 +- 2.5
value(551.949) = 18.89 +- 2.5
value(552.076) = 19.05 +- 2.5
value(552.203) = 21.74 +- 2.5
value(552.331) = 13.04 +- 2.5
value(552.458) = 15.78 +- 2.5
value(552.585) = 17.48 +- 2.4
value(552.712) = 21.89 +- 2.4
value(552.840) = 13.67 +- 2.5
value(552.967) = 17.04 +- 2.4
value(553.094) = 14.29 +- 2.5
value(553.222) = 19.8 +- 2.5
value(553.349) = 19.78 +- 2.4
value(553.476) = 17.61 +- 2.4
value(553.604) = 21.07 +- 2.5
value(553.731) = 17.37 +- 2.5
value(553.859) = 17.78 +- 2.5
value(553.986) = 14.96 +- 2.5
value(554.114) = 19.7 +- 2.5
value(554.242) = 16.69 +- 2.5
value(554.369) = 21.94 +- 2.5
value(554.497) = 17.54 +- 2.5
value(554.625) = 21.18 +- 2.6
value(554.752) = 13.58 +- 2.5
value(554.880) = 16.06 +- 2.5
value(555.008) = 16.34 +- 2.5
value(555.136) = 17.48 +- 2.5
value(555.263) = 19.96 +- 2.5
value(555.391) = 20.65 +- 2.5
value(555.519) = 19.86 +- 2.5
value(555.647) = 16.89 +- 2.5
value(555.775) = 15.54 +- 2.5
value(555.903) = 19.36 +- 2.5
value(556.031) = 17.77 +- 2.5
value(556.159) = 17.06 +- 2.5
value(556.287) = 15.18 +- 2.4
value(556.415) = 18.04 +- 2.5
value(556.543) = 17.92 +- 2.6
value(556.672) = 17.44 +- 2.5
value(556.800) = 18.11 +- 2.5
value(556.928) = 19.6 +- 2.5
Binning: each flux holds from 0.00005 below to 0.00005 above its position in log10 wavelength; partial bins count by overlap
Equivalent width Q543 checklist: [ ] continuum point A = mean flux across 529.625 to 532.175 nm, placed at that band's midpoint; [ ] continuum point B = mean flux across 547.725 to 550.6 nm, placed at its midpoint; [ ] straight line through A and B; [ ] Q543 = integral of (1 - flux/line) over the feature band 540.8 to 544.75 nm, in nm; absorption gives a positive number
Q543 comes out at 0.418 nm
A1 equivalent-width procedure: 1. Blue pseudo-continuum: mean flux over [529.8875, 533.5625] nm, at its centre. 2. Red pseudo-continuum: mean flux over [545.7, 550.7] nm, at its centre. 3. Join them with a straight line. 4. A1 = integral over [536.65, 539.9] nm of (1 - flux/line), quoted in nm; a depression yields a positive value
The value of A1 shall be 0.13 nm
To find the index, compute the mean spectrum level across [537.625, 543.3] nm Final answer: 18.1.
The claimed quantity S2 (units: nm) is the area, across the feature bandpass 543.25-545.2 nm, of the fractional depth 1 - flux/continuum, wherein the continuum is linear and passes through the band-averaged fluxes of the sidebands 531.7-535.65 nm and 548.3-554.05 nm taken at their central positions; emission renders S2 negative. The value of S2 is 0.09 nm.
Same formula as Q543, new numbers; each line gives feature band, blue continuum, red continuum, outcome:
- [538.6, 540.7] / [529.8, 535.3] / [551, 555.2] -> 0.11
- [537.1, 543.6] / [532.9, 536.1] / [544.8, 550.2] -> -0.04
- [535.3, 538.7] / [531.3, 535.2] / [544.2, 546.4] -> -0.06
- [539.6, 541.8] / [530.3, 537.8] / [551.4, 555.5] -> 0.00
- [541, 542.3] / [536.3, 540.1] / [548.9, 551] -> 0.08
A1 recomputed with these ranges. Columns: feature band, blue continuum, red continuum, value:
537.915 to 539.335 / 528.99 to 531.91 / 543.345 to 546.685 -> 0.01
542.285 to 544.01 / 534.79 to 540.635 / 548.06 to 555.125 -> 0.10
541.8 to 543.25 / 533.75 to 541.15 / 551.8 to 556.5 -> 0.10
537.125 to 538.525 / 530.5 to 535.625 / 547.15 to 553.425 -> -0.01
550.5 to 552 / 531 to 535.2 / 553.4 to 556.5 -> -0.05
